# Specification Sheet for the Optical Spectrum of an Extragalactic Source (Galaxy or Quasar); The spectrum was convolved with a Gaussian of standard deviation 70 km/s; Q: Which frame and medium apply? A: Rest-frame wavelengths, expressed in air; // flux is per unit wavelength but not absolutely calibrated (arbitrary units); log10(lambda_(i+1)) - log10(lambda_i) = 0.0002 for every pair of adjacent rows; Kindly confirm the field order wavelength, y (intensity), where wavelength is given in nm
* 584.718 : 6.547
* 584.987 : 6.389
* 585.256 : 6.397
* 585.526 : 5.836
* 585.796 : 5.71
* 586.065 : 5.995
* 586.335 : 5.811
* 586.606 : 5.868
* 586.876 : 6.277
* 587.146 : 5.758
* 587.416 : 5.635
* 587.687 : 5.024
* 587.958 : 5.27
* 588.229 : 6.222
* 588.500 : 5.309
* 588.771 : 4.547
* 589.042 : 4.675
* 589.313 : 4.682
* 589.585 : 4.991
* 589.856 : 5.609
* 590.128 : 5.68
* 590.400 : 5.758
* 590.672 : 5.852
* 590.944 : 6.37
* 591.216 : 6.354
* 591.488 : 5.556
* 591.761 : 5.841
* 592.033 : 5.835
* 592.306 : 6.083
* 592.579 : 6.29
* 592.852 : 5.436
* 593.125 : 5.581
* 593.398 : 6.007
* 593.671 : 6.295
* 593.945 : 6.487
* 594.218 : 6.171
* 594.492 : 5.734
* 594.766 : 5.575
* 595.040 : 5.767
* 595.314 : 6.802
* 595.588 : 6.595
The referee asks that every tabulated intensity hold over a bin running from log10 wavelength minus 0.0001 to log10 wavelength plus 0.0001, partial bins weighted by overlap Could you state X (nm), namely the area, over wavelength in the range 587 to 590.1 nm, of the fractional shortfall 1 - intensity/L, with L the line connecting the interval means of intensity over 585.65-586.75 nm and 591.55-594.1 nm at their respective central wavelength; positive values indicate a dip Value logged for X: 0.33 nm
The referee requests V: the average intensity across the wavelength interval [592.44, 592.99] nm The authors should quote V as 5.86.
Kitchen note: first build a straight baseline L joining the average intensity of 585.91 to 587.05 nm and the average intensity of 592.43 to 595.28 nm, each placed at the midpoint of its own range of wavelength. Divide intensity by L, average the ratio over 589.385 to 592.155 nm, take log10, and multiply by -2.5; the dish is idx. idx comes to 0.039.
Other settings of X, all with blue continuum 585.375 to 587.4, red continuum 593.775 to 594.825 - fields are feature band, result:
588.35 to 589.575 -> 0.23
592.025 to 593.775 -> 0.02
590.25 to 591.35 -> -0.02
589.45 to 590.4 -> 0.08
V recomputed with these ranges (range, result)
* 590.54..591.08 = 6.12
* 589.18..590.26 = 5.24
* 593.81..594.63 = 6.13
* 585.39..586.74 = 5.84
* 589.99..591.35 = 6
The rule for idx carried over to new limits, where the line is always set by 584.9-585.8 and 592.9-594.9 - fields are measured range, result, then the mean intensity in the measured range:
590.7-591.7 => -0.01 mag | 6.05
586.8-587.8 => 0.08 mag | 5.65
